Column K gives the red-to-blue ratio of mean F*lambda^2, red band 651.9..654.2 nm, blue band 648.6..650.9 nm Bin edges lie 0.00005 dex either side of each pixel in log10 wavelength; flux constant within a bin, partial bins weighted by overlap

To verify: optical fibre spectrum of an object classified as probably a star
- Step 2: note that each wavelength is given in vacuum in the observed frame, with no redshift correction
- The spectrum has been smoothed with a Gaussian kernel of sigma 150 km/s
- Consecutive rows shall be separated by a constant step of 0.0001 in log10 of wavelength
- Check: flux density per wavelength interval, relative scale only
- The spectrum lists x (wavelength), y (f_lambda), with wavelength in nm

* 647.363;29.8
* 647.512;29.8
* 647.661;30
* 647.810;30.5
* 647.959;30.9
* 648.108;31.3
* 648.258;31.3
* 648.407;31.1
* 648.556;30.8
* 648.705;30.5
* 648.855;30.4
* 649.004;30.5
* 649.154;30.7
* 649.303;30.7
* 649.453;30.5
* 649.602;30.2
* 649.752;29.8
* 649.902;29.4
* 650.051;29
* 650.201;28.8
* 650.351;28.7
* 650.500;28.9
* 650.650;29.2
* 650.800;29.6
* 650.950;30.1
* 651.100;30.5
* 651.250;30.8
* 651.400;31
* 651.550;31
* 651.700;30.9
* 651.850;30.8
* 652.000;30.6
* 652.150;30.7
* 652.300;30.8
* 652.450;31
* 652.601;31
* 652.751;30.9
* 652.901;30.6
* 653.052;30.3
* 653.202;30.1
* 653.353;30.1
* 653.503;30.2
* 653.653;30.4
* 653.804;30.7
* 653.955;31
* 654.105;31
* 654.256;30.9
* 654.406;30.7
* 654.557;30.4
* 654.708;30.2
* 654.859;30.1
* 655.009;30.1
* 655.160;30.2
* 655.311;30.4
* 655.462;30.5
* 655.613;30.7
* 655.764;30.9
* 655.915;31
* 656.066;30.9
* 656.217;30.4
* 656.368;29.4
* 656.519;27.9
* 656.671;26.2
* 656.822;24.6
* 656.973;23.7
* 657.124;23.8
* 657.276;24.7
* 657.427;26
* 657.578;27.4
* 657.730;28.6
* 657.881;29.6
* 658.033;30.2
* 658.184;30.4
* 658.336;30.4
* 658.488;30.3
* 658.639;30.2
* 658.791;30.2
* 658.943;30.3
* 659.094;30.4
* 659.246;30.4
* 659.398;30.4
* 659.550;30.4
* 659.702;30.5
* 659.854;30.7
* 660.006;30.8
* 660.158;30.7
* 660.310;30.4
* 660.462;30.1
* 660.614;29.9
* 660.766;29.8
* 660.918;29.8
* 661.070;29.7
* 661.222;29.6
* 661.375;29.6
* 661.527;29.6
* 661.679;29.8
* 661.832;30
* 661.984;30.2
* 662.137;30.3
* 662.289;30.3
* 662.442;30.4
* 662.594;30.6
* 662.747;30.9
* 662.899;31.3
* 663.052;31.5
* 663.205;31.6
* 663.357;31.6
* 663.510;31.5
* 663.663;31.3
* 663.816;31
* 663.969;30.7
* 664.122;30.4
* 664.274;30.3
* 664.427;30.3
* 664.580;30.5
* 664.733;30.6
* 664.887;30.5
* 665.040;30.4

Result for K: 1.04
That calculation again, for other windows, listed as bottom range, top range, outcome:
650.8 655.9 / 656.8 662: 0.98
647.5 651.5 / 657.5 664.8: 1.04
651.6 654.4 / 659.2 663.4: 1.02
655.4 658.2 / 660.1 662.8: 1.08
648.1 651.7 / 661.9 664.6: 1.06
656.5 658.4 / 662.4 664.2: 1.17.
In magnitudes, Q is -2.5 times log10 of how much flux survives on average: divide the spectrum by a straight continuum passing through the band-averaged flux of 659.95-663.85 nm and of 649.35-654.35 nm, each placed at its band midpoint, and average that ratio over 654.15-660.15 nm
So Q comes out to 0.04 mag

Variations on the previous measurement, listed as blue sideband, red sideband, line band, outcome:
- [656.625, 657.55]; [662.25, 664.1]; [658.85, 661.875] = -0.07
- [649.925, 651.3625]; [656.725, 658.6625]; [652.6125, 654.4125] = -0.07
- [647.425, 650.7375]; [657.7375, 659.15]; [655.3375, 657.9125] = 0.08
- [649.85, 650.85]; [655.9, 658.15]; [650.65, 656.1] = -0.08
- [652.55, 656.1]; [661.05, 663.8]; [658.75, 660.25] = 0.00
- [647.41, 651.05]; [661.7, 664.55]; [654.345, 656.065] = 0.00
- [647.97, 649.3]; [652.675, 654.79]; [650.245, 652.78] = 0.01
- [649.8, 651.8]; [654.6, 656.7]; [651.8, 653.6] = -0.02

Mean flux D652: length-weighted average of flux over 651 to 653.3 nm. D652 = 30.7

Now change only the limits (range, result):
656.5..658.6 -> 27.4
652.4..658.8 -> 29.5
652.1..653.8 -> 30.6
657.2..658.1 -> 27.7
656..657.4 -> 26.8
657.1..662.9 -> 29.7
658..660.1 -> 30.4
